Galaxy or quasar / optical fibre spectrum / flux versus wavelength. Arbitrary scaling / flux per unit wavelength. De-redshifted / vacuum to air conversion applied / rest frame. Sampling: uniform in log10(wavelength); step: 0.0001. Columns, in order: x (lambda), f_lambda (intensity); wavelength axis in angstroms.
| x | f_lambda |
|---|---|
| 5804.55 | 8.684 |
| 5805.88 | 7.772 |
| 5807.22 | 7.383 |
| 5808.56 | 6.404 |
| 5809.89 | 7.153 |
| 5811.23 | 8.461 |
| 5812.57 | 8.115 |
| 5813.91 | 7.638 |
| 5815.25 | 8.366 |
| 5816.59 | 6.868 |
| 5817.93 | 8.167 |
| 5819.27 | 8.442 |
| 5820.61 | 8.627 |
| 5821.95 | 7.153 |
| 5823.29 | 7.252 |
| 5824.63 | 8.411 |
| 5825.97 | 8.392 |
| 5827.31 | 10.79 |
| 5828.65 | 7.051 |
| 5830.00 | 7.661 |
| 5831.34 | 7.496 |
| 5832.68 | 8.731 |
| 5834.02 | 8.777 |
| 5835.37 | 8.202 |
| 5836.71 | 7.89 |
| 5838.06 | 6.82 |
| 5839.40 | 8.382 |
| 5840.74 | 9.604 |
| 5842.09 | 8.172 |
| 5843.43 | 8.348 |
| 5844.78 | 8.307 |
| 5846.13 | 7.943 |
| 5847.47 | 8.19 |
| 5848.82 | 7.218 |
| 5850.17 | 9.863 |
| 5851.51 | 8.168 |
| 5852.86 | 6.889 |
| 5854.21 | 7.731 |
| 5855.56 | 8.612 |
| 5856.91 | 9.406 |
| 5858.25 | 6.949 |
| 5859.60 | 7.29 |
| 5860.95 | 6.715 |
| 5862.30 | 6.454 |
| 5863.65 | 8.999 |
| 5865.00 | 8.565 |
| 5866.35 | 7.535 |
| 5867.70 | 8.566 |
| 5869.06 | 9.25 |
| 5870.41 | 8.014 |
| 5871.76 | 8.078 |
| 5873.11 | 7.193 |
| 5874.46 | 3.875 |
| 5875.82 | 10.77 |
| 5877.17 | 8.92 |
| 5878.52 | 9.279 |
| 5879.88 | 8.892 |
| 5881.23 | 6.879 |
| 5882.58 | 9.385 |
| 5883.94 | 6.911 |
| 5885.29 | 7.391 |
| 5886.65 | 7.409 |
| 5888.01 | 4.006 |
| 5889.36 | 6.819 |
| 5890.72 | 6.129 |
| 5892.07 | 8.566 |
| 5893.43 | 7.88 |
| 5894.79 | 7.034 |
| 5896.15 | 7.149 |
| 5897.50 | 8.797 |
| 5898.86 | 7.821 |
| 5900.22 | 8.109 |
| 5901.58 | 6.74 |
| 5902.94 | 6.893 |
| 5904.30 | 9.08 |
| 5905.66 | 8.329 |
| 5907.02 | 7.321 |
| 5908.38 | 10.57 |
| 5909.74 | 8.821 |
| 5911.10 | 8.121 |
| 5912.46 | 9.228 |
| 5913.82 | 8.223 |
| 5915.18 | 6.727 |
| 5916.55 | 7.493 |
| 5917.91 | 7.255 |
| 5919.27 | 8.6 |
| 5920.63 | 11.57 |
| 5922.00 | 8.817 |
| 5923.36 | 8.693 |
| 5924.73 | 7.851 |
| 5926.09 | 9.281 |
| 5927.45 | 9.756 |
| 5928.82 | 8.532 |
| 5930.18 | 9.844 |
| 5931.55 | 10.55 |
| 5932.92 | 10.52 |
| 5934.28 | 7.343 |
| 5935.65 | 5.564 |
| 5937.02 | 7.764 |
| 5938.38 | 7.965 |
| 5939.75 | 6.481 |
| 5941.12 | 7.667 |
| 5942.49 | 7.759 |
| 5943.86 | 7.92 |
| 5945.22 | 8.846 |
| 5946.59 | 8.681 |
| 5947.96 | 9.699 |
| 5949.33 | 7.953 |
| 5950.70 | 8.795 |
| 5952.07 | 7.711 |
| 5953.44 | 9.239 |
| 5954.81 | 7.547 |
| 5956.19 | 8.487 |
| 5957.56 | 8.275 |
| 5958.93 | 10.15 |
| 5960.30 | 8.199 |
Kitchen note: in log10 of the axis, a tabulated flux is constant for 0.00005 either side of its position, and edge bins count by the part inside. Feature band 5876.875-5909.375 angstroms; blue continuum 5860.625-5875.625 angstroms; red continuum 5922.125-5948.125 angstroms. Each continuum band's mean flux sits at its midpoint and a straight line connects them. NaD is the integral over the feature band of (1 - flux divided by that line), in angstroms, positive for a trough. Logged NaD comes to 0.9 angstroms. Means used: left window 7.69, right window 8.44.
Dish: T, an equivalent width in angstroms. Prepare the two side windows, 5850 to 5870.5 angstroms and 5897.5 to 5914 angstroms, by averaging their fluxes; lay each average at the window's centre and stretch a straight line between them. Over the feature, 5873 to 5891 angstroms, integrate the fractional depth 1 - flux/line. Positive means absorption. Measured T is 1.53 angstroms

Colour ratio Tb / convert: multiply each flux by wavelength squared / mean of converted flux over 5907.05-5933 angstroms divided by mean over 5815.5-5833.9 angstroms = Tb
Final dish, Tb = 1.1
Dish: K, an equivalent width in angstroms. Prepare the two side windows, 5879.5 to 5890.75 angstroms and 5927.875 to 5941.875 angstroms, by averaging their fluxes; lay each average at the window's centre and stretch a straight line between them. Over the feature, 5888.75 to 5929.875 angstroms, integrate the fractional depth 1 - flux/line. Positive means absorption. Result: -3.01 angstroms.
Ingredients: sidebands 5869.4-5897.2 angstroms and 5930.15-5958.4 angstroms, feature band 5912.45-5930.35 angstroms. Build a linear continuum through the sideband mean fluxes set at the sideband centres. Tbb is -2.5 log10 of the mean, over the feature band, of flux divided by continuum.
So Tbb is -0.08 mag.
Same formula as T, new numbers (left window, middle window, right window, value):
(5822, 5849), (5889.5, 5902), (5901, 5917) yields 0.90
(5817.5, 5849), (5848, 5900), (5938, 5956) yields 2.58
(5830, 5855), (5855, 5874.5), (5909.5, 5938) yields 1.05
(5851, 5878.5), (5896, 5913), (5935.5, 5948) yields -0.80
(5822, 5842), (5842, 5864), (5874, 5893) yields 0.04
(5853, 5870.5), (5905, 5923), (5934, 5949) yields -1.57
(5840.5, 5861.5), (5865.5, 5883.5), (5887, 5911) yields -0.74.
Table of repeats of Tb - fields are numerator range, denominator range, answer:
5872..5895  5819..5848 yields 0.93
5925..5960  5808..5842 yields 1.10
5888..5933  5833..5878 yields 1.05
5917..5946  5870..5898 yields 1.14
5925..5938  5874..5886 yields 1.10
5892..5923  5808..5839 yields 1.06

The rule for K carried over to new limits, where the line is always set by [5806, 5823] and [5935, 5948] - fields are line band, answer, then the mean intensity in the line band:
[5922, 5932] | -1.8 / 9.16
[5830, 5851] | -1.4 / 8.25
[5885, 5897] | 1.2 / 6.94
